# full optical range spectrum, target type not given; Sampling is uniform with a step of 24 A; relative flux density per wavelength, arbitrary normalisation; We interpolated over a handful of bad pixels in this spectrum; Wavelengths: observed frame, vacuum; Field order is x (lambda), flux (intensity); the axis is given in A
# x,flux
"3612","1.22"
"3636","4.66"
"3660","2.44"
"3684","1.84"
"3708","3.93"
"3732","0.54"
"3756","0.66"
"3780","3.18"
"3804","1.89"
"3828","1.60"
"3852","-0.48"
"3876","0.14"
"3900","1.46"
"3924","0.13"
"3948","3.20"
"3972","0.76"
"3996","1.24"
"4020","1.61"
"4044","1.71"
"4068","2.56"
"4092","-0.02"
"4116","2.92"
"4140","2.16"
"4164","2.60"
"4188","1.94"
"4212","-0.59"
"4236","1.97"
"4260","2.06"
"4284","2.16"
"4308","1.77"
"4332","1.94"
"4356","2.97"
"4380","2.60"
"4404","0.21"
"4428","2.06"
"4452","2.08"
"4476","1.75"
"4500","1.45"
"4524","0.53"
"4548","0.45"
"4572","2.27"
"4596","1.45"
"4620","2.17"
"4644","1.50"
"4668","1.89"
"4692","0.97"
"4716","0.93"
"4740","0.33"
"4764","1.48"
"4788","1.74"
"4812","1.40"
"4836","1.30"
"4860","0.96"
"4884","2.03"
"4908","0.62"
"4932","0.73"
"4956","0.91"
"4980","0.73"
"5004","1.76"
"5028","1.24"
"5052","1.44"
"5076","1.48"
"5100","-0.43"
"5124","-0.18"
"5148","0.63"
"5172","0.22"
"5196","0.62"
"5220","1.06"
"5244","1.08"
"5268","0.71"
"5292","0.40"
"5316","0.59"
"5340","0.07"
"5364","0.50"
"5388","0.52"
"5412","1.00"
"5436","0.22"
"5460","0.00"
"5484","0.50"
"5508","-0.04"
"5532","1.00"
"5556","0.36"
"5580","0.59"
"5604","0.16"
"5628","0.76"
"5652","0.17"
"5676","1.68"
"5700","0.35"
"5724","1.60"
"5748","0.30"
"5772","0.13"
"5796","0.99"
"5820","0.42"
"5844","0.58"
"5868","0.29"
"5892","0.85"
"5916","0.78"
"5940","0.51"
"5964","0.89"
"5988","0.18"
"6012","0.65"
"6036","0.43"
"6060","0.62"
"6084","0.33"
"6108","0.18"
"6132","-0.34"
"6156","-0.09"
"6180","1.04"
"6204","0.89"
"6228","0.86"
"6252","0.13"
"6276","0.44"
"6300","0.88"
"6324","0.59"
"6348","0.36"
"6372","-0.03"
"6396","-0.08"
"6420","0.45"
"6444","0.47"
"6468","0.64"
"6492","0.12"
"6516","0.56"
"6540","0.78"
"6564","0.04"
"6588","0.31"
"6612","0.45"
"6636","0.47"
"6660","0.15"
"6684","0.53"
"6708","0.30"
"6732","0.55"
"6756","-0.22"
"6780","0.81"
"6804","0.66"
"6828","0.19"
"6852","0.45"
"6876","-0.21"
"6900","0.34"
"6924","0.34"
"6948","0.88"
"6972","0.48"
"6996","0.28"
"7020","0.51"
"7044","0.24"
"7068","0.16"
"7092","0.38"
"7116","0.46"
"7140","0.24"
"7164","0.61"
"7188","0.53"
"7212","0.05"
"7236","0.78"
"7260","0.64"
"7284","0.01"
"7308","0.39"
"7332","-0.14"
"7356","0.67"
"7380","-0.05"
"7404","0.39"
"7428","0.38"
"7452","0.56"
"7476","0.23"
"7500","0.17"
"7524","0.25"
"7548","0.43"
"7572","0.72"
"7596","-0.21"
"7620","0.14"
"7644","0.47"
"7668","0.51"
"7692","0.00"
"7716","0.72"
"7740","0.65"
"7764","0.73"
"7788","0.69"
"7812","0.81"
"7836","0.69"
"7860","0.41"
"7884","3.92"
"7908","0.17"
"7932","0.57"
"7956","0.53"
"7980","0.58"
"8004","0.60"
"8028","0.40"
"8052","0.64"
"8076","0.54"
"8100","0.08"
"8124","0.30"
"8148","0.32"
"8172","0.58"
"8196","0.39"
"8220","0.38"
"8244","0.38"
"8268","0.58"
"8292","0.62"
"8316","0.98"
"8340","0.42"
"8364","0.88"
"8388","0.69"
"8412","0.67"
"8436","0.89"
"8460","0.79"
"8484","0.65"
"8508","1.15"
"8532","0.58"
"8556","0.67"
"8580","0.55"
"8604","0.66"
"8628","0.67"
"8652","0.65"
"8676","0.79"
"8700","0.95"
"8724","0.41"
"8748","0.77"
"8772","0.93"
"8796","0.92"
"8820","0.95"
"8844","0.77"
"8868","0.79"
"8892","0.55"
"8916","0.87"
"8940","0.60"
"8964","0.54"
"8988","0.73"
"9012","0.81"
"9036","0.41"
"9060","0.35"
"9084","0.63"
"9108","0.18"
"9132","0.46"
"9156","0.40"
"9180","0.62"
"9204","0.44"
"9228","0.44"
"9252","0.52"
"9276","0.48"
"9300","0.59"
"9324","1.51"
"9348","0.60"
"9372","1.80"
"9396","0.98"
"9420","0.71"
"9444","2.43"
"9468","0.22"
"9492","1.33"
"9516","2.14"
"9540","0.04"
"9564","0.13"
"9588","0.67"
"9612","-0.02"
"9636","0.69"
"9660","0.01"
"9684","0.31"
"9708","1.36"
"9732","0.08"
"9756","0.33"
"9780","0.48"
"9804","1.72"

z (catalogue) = 1.114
